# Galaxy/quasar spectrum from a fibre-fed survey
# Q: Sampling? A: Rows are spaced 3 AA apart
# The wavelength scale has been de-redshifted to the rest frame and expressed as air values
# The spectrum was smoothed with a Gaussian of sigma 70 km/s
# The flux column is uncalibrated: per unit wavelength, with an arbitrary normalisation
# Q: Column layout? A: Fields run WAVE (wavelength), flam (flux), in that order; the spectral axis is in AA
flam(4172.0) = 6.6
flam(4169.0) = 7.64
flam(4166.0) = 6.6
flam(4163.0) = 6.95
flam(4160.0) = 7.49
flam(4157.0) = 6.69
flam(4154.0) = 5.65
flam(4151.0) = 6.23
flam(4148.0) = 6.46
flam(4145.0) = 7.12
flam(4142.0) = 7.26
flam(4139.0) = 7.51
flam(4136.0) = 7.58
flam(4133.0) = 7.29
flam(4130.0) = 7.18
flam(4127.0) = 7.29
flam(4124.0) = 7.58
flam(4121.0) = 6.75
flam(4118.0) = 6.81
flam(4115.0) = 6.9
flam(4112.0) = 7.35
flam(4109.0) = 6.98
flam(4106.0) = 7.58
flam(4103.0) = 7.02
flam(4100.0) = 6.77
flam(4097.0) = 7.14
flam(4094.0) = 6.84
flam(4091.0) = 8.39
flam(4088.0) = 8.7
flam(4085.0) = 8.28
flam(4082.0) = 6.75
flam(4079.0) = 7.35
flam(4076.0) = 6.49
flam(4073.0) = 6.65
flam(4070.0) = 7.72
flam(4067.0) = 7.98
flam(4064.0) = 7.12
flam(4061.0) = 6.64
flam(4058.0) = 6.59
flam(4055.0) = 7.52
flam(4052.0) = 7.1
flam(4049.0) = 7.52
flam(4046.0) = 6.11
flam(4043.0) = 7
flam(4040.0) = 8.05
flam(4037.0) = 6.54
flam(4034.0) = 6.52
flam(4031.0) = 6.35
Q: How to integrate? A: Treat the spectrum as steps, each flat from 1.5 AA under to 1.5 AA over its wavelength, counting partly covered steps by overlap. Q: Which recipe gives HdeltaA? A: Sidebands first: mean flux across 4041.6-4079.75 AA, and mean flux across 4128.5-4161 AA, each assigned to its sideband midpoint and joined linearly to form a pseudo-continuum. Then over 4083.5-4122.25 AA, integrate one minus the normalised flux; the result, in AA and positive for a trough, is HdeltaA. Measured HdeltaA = -1.9 AA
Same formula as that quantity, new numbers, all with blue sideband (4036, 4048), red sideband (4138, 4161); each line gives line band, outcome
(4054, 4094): -2.7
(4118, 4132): -0.7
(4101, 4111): -0.5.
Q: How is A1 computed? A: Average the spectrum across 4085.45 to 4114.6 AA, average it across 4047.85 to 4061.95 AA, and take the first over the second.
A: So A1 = 1.05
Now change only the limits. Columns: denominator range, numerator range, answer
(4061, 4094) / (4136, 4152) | 0.94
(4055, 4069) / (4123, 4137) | 1.03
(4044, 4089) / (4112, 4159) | 0.97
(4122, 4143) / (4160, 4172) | 0.96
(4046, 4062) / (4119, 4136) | 1.03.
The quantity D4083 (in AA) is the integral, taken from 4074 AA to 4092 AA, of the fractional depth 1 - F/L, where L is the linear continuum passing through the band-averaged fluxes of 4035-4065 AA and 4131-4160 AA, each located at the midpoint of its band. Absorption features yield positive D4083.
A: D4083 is -1.65 AA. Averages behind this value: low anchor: 7.01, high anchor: 6.9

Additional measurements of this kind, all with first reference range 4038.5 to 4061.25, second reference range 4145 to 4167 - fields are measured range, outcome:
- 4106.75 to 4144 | -2.5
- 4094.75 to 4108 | -0.5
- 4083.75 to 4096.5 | -2.0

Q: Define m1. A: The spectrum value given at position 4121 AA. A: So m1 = 6.75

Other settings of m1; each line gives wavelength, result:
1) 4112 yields 7.35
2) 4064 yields 7.12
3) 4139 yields 7.51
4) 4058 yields 6.59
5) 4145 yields 7.12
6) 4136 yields 7.58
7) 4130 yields 7.18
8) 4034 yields 6.52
